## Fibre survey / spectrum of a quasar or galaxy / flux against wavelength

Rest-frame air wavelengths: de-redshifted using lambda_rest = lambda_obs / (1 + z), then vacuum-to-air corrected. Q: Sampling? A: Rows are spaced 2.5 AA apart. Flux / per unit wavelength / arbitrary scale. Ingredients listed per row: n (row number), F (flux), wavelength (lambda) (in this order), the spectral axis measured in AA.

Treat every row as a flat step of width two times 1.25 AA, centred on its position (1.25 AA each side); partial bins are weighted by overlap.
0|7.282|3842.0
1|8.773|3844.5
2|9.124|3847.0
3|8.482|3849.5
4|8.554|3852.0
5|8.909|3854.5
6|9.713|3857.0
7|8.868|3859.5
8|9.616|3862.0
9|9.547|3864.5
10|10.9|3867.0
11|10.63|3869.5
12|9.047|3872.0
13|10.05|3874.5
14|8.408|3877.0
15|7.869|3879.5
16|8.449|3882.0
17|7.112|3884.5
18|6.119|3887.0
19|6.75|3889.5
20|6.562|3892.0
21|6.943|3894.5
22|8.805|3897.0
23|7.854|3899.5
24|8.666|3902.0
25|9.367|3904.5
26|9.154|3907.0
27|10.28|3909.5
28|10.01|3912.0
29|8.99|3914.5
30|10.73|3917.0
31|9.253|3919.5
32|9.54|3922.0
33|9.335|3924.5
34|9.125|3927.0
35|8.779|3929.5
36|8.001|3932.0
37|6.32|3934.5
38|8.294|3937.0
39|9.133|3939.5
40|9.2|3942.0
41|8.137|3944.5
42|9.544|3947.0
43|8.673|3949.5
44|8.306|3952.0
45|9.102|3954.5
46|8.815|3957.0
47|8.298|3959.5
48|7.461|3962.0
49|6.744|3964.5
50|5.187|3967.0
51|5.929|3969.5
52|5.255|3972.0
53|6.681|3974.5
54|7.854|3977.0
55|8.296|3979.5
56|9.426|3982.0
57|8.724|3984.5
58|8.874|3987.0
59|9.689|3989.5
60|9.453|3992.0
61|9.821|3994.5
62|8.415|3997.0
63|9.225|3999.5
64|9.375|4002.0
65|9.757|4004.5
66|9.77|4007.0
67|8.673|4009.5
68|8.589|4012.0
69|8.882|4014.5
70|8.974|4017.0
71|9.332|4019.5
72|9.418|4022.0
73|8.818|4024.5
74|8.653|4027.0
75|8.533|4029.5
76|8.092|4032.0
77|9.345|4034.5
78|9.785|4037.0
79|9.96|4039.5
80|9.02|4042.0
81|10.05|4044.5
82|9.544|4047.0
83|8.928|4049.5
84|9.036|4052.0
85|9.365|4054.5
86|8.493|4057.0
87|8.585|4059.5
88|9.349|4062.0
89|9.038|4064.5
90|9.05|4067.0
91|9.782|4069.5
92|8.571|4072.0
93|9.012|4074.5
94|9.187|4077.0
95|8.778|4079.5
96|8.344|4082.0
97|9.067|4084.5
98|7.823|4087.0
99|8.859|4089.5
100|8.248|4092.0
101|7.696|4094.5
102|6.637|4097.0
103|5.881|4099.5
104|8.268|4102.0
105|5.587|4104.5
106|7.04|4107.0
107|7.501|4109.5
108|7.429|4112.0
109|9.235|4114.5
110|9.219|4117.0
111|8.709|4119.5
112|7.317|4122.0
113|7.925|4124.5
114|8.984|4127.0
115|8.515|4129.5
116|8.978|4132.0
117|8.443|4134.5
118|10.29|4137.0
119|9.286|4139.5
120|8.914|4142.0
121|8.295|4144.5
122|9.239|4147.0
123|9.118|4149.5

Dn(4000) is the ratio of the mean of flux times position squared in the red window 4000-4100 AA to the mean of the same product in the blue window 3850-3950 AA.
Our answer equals 1.09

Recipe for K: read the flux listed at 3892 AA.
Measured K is 6.562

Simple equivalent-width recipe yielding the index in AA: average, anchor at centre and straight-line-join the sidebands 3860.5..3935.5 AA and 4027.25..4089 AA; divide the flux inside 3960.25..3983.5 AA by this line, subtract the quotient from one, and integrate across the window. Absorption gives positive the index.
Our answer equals 4.8 AA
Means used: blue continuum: 8.75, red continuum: 9.02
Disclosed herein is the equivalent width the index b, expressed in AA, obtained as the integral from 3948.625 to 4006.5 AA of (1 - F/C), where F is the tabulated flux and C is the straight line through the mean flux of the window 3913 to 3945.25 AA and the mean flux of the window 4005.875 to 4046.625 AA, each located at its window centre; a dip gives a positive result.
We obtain 4.8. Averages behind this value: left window 8.85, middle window 8.25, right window 9.13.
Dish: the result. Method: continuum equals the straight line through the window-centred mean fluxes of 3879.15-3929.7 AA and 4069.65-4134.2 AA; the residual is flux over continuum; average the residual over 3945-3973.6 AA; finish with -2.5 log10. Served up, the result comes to 0.118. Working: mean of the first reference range 8.56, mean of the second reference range 8.15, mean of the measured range 7.58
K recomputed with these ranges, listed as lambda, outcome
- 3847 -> 9.124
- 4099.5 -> 5.881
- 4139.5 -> 9.286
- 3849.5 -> 8.482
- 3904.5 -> 9.367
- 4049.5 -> 8.928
